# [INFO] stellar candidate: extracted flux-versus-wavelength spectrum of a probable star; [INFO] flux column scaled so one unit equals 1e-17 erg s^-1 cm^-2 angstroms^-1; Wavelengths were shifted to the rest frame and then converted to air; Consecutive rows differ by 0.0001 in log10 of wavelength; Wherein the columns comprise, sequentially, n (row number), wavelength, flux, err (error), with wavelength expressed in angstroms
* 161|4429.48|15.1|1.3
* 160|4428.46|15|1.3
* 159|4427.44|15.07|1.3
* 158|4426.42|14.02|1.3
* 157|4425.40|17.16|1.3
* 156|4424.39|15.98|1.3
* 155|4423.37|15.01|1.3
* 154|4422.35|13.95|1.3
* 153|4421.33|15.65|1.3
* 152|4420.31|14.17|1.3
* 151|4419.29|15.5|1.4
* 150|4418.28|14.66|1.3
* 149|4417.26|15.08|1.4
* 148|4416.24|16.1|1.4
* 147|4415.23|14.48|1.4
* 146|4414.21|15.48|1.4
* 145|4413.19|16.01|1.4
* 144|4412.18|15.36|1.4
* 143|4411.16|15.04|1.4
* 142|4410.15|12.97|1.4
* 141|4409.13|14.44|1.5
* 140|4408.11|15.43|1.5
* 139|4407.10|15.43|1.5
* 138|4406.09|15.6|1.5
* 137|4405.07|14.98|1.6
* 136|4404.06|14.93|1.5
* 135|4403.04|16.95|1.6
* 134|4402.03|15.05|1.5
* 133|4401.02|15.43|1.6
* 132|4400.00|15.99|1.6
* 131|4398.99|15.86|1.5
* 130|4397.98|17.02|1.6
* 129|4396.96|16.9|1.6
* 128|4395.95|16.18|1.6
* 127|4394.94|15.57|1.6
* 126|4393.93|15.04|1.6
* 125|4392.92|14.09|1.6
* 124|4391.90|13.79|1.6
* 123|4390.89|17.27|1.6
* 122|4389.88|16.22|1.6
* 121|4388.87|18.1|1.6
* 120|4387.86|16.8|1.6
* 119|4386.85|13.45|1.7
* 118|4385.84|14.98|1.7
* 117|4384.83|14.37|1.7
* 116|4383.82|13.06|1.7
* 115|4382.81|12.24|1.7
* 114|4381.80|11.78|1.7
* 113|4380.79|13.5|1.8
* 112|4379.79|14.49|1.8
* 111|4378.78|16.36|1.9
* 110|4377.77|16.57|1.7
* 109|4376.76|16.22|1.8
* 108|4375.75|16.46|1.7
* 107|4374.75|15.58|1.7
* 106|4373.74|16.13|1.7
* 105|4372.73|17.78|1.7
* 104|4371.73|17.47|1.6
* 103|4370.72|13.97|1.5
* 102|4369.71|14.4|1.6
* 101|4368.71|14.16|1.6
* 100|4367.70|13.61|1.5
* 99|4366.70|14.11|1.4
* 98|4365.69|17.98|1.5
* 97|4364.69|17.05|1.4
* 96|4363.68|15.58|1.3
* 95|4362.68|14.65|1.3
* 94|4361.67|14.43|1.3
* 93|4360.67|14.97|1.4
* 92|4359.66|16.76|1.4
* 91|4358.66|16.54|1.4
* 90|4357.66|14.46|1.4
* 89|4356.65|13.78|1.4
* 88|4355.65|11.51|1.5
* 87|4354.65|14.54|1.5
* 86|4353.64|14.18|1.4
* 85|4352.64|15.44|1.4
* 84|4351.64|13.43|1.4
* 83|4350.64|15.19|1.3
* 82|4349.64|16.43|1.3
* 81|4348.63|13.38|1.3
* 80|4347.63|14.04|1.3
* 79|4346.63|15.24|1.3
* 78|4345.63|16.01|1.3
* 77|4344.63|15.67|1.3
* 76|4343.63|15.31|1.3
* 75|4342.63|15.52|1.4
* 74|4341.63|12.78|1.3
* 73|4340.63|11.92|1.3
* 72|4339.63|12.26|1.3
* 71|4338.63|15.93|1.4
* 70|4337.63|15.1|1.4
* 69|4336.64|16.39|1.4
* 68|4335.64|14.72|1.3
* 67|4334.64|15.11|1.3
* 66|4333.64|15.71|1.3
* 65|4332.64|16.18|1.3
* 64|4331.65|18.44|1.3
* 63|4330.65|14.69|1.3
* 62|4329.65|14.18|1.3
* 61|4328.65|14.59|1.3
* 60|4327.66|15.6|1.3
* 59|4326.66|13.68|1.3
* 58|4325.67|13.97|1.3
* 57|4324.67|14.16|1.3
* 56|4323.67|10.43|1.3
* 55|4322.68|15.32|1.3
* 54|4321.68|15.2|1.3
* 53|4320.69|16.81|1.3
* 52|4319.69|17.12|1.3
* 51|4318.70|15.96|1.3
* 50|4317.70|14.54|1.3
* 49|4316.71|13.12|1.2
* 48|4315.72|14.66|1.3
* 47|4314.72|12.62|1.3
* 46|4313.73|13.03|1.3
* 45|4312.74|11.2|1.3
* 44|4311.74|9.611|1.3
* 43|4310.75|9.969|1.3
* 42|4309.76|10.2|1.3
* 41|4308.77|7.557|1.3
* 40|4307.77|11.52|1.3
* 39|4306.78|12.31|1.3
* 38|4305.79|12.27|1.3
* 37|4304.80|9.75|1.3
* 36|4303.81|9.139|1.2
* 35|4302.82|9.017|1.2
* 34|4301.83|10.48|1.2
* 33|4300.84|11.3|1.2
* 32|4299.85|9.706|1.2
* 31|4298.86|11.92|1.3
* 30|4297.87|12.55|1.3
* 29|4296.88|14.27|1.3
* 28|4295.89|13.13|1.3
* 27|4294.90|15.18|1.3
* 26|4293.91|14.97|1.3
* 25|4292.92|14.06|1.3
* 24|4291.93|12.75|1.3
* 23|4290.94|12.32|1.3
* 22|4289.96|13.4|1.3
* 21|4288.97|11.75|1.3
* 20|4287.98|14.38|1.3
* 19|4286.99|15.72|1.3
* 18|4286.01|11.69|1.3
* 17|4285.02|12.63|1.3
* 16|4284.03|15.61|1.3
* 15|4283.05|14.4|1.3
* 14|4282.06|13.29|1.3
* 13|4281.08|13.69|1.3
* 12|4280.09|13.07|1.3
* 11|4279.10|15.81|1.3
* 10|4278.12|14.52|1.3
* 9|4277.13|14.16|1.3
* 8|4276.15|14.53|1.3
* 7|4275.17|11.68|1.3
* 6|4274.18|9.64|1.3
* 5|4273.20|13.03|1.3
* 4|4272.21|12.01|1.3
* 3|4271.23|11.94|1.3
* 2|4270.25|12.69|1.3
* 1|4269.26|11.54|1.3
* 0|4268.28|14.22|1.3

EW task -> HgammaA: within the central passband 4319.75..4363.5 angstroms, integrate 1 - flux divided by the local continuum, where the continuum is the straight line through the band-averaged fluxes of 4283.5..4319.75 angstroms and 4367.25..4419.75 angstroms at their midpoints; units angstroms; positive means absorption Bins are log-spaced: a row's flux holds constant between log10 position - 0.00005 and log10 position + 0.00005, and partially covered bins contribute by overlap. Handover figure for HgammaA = -3.6 angstroms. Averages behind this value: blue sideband 12.4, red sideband 15.3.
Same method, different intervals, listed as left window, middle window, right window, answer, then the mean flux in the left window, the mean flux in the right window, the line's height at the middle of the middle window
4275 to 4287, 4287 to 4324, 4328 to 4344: 4.60 angstroms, 13.9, 14.9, 14.4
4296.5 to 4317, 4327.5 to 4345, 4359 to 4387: -2.78 angstroms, 11.2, 15.1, 12.9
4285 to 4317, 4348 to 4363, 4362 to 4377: 0.28 angstroms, 12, 15.7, 14.9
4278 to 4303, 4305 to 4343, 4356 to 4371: 0.81 angstroms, 13.2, 15.1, 14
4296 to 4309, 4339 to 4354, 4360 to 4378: -0.43 angstroms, 11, 15.6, 14.1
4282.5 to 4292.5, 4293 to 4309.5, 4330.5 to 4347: 2.71 angstroms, 13.5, 15.1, 13.9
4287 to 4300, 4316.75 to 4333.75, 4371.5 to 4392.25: -1.21 angstroms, 13.3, 15.4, 14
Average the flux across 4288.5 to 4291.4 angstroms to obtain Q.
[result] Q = 12.5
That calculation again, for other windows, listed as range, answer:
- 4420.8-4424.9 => 15.2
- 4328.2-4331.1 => 14.5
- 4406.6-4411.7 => 14.7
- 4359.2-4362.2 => 15.3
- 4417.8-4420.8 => 14.8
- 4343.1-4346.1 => 15.7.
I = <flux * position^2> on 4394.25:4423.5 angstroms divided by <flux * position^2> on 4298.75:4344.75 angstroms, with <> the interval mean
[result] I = 1.20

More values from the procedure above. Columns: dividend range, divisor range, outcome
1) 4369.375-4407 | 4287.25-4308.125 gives 1.31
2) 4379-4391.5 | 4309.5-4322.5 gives 1.13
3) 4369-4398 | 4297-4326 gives 1.29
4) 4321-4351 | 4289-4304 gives 1.22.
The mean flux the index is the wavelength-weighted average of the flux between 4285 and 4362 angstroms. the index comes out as 13.7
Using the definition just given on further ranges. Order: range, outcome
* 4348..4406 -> 15.2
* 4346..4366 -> 15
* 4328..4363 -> 14.8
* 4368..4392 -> 15.2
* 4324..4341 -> 14.8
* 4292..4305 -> 12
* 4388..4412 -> 15.6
